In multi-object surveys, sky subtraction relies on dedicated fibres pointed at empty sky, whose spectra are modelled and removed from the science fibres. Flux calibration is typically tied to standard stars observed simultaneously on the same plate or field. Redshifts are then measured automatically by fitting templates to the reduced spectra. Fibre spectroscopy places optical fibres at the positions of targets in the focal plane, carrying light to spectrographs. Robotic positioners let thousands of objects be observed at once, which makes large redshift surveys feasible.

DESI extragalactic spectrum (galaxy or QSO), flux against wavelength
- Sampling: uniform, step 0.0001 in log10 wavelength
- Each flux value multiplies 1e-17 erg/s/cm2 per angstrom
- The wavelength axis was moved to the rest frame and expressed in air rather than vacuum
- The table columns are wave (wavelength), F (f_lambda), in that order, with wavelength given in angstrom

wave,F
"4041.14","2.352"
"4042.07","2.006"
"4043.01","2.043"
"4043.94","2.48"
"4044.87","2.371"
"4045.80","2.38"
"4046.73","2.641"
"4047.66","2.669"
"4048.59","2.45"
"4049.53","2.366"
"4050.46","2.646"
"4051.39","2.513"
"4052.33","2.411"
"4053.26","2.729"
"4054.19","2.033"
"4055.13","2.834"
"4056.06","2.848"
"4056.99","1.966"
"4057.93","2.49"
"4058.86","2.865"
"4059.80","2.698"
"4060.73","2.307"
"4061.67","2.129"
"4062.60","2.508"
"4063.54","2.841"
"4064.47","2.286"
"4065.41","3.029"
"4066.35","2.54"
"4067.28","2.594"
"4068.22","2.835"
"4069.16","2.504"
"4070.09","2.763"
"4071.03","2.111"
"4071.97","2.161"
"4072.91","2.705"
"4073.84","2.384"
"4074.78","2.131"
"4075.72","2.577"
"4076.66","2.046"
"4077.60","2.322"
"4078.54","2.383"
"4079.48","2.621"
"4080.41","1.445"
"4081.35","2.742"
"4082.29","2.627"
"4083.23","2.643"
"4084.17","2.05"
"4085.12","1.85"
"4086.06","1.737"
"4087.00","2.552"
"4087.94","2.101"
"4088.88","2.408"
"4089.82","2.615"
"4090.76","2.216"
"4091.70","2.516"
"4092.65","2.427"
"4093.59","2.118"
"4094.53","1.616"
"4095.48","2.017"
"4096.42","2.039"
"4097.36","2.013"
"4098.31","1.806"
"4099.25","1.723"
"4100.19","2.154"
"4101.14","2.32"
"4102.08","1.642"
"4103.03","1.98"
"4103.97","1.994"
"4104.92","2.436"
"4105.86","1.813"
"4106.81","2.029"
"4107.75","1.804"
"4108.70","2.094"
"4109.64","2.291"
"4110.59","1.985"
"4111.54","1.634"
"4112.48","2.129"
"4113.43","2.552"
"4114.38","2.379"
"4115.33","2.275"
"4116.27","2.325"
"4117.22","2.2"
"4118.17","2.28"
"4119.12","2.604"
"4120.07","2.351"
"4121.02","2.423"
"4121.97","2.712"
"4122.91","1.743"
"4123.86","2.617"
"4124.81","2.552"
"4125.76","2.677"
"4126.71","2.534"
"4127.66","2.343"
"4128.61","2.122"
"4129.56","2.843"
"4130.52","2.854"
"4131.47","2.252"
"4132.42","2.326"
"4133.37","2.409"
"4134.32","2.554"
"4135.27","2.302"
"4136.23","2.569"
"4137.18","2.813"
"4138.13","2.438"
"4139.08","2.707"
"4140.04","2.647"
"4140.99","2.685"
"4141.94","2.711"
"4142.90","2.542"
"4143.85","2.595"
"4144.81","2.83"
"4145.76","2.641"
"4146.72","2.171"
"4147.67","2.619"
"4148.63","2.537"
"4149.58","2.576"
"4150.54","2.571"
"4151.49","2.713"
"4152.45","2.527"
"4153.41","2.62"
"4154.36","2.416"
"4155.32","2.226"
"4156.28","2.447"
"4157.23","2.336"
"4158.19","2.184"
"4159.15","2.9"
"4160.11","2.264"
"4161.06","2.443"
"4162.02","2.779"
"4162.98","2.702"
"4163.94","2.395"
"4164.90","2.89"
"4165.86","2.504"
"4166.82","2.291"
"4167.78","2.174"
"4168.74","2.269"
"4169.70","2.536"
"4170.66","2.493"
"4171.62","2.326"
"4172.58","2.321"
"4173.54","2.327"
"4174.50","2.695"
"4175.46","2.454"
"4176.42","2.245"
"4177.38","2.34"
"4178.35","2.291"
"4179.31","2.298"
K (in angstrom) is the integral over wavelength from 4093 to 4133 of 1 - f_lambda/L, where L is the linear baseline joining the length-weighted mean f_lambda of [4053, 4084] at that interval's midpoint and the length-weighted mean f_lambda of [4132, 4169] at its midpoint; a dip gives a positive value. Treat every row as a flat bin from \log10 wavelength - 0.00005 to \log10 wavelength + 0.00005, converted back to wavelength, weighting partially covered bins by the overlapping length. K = 4.7 angstrom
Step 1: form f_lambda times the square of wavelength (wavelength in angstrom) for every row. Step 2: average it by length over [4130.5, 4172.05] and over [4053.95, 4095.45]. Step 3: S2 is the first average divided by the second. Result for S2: 1.09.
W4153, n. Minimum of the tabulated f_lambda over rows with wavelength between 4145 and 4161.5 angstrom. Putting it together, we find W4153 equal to 2.171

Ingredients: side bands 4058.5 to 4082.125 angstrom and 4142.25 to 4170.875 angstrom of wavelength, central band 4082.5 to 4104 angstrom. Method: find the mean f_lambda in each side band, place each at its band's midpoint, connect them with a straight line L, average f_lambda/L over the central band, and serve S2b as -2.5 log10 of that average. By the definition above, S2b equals 0.17 mag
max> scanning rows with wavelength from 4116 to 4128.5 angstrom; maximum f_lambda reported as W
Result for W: 2.712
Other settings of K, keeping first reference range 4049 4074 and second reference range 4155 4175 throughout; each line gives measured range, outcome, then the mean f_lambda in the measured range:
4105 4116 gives 1.7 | 2.11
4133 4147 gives -0.6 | 2.58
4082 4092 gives 0.9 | 2.29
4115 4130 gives 0.4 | 2.41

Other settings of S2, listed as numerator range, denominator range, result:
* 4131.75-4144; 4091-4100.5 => 1.28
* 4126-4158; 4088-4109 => 1.24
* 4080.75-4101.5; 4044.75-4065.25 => 0.89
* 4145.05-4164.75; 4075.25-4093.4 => 1.13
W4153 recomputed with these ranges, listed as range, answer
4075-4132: 1.445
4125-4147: 2.122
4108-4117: 1.634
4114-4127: 1.743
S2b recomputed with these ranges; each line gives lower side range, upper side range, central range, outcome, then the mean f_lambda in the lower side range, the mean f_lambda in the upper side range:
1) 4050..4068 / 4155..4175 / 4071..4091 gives 0.10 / 2.54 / 2.45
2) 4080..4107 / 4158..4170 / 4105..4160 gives -0.04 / 2.13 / 2.49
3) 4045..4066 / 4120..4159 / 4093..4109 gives 0.26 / 2.53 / 2.51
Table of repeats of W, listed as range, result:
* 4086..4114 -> 2.615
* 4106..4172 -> 2.9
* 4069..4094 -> 2.763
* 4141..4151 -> 2.83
